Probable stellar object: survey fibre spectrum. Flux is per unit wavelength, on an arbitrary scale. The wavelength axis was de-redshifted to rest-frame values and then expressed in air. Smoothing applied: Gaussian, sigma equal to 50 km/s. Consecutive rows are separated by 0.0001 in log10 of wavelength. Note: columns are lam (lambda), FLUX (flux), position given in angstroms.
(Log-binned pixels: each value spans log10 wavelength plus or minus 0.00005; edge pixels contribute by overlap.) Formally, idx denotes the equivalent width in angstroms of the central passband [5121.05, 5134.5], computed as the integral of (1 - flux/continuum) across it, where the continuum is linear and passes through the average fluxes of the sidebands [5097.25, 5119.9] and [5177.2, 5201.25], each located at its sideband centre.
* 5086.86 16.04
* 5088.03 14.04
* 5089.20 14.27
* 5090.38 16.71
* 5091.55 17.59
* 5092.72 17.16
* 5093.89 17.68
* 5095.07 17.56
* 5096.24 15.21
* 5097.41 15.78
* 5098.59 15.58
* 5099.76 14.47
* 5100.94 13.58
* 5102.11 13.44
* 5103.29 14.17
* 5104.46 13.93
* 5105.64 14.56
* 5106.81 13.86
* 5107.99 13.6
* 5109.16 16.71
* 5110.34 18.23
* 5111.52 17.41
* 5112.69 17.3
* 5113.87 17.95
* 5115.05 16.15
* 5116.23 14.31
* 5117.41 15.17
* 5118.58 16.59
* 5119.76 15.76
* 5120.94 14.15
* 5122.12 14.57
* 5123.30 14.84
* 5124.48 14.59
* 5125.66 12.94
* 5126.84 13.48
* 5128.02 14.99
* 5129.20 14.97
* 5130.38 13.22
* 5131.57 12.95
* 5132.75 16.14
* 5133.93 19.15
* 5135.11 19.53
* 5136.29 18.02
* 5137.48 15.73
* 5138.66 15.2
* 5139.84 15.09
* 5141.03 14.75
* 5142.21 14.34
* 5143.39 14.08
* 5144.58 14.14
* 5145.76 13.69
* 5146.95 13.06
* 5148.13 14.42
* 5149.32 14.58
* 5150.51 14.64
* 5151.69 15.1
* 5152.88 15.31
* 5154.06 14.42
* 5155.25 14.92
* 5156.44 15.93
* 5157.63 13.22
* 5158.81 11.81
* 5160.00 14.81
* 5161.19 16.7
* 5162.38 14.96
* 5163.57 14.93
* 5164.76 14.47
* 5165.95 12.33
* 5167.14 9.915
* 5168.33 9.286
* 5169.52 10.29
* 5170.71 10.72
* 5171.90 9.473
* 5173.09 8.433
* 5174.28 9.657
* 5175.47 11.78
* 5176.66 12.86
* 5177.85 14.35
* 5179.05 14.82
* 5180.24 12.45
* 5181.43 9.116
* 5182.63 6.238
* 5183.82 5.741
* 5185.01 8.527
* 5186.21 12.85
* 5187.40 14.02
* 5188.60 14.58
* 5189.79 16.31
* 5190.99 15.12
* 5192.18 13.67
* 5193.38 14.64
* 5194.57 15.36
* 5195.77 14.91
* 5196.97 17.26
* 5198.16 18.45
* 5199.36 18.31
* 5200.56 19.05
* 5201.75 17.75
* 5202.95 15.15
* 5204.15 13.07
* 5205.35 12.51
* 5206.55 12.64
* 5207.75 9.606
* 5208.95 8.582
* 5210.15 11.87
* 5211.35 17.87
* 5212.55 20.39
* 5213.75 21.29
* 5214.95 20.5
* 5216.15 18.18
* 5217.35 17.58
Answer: 0.3 angstroms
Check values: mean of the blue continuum 15.4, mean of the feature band 14.7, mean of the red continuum 13.8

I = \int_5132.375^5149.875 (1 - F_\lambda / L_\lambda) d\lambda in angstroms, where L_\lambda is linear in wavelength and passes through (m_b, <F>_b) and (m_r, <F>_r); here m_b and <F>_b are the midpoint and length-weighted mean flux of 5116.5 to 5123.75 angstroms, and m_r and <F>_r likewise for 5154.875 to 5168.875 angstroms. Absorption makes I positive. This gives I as -1.3 angstroms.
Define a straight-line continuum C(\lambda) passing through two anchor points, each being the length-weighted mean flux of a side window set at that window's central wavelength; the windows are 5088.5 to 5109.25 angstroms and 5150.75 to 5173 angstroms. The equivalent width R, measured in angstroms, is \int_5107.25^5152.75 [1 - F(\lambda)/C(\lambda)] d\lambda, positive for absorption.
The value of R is -3.4 angstroms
